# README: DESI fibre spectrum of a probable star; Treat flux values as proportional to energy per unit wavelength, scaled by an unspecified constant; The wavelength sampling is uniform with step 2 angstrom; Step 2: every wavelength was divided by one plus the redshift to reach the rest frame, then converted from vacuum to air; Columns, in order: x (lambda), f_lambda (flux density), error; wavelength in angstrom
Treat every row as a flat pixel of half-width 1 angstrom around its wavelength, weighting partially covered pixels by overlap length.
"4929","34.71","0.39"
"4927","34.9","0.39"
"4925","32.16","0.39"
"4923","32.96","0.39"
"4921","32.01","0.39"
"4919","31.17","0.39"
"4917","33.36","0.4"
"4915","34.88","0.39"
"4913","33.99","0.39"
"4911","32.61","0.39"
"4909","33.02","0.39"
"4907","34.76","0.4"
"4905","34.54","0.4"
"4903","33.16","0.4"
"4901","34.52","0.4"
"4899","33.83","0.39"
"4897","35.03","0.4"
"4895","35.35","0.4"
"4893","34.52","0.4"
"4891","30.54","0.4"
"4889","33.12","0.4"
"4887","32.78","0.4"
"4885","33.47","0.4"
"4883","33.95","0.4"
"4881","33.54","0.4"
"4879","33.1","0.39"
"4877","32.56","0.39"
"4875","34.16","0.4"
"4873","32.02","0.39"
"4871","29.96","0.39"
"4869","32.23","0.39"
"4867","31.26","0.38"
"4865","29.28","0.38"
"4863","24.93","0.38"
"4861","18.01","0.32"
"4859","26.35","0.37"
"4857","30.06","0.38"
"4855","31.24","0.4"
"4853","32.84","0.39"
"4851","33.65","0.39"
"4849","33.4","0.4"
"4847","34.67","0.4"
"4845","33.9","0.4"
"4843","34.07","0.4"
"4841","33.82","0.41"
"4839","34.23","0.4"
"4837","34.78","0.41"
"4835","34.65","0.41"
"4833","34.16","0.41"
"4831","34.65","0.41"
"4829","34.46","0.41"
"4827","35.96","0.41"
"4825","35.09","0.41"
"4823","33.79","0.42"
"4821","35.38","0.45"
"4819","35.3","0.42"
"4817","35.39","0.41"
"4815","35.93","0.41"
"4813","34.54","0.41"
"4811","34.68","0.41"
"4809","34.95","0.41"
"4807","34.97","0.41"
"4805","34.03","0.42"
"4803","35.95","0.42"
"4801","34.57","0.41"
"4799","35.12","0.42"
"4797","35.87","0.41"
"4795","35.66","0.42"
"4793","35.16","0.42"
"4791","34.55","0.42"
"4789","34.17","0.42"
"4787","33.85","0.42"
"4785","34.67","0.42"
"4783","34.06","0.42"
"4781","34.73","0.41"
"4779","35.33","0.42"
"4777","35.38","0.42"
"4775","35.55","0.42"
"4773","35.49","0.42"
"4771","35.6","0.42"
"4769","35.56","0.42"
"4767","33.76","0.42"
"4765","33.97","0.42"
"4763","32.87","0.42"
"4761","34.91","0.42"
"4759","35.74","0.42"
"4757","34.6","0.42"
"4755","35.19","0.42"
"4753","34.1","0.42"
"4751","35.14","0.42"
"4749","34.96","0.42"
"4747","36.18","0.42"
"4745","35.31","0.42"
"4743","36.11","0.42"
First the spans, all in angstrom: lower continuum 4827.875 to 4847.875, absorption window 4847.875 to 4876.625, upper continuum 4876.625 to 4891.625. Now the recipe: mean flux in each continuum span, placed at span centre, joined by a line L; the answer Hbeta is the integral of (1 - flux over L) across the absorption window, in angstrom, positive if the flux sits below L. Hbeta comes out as 3.06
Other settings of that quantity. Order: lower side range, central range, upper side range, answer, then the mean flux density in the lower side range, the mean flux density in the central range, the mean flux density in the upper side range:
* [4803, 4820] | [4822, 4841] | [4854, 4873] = -1.3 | 35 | 34.6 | 28.4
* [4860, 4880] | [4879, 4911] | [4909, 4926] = -2.3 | 29.8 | 33.7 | 32.9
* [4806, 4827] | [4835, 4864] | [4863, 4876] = 1.2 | 35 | 31.3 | 31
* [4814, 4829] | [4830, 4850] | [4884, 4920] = 0.3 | 35.2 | 34.2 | 33.6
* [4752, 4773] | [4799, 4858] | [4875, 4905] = -0.4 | 34.7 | 34.3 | 33.6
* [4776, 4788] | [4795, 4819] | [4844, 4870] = -1.4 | 34.7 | 35.1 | 30.1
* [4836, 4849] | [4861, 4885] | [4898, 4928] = 2.0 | 34.2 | 31.1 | 33.5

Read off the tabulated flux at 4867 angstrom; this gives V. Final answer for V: 31.26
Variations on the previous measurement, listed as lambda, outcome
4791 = 34.55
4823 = 33.79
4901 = 34.52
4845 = 33.9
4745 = 35.31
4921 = 32.01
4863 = 24.93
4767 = 33.76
